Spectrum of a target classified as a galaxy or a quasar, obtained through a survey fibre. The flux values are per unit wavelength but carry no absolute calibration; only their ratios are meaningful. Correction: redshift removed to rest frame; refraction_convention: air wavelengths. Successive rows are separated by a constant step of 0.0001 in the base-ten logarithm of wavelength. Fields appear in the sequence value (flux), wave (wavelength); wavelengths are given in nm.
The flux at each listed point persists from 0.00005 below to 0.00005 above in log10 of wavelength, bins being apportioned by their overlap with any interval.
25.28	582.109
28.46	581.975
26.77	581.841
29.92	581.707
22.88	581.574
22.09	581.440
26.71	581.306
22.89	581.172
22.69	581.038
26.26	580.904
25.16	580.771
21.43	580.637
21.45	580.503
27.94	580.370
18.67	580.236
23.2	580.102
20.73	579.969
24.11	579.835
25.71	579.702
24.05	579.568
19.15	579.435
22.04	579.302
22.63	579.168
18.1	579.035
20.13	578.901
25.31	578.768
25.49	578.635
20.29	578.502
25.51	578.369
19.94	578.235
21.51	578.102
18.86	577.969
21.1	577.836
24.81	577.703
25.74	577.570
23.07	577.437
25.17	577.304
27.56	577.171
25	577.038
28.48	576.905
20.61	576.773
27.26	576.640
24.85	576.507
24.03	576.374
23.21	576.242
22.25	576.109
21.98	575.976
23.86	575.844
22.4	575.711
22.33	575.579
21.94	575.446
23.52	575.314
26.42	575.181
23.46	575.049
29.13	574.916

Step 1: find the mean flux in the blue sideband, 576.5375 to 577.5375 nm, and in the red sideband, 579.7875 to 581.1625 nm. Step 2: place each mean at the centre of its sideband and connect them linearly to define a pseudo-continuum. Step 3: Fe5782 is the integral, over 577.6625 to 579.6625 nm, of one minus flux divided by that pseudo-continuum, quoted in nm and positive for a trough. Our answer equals 0.192 nm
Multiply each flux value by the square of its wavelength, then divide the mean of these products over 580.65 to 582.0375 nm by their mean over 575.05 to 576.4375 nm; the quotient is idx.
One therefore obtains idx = 1.1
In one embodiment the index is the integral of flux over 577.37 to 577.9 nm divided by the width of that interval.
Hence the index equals 23.7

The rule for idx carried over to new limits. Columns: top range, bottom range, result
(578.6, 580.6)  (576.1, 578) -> 0.94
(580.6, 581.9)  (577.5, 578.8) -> 1.10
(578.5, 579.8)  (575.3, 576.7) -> 0.97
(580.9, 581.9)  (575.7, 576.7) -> 1.07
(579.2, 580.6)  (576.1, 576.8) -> 0.96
